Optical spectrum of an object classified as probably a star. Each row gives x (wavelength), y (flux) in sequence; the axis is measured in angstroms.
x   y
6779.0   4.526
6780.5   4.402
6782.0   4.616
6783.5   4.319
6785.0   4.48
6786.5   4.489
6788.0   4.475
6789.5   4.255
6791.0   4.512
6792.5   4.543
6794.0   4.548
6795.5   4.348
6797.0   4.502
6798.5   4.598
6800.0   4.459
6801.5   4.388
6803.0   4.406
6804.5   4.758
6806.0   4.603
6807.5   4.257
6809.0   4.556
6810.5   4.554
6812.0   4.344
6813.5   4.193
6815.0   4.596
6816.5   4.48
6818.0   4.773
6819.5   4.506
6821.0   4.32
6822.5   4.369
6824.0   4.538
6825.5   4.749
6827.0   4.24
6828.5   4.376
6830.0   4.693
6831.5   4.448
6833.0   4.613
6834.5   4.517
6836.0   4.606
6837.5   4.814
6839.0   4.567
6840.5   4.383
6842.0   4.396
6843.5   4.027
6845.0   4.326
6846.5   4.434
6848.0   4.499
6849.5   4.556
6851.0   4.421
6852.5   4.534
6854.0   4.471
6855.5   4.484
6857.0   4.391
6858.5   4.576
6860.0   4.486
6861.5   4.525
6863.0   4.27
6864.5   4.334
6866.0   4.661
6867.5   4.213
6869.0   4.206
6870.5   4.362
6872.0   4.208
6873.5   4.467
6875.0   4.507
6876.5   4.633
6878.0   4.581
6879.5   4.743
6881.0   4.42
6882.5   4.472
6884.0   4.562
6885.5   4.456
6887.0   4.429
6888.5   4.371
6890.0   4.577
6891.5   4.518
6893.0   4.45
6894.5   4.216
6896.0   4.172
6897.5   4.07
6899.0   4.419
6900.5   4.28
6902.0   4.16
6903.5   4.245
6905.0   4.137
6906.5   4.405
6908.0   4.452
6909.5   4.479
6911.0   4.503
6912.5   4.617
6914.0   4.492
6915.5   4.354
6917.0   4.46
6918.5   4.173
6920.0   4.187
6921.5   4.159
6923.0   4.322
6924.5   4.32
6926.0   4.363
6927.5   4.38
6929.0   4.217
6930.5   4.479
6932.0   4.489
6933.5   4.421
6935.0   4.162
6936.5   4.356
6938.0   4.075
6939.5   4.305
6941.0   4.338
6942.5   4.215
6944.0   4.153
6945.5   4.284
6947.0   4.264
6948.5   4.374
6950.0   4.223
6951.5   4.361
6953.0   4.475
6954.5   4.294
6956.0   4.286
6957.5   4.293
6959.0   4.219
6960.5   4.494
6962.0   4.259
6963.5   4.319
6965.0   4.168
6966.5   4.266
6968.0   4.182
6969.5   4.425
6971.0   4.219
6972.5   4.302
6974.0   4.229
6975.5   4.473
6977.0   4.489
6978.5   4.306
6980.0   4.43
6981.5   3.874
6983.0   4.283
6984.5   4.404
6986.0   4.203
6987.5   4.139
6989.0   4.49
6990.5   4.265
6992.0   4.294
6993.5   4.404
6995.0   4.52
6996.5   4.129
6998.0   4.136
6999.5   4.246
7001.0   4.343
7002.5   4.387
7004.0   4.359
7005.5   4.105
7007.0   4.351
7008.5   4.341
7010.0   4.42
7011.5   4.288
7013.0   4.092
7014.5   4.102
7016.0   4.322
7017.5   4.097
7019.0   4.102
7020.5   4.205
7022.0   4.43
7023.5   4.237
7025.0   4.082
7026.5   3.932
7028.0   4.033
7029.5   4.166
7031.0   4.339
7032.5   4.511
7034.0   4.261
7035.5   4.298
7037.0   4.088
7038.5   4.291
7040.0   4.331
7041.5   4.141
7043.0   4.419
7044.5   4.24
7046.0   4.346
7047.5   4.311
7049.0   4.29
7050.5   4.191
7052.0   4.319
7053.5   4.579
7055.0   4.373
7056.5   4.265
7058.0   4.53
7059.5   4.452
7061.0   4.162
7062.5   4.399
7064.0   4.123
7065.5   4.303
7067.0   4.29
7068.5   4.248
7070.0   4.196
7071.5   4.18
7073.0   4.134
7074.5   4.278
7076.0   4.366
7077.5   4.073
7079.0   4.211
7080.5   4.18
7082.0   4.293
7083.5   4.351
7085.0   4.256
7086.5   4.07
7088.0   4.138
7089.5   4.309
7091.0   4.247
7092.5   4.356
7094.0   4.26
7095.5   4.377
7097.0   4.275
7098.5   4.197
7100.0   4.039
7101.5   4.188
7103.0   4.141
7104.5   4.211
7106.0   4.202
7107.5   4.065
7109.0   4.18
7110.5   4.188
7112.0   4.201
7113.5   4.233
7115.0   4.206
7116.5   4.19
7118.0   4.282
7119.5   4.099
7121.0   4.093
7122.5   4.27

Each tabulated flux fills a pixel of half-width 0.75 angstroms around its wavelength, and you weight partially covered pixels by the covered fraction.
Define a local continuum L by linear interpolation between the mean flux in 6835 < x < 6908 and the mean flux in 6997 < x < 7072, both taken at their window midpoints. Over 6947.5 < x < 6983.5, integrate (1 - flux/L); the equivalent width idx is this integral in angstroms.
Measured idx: 0.2 angstroms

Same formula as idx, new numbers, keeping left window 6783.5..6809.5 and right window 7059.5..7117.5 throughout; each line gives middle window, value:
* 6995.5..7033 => 0.5 angstroms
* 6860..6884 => -0.2 angstroms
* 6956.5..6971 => 0.1 angstroms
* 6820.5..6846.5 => -0.2 angstroms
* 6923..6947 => 0.3 angstroms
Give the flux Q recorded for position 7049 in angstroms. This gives 4.29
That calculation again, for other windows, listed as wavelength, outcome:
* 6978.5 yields 4.306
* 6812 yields 4.344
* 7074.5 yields 4.278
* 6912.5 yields 4.617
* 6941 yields 4.338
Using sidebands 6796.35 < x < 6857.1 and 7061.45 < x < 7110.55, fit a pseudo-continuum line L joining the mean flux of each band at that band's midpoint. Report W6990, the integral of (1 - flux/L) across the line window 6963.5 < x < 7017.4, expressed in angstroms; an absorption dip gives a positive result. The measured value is 0.4 angstroms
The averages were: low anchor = 4.48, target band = 4.28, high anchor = 4.22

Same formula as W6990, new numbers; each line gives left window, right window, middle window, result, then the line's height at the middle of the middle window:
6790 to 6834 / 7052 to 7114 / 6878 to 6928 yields 0.4 angstroms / 4.41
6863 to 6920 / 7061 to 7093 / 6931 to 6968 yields 0.4 angstroms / 4.35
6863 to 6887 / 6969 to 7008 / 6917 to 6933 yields 0.2 angstroms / 4.38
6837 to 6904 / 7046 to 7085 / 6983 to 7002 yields 0.2 angstroms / 4.33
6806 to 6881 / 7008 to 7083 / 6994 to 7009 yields 0.0 angstroms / 4.3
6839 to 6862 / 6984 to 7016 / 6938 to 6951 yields 0.2 angstroms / 4.34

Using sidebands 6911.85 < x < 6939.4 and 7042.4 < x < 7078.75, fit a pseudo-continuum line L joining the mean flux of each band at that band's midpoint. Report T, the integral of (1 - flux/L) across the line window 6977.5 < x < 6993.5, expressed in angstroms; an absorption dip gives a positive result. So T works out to 0.1 angstroms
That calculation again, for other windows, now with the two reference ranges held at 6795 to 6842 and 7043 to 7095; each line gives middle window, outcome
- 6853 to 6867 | 0.0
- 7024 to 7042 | 0.4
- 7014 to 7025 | 0.3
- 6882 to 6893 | -0.1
